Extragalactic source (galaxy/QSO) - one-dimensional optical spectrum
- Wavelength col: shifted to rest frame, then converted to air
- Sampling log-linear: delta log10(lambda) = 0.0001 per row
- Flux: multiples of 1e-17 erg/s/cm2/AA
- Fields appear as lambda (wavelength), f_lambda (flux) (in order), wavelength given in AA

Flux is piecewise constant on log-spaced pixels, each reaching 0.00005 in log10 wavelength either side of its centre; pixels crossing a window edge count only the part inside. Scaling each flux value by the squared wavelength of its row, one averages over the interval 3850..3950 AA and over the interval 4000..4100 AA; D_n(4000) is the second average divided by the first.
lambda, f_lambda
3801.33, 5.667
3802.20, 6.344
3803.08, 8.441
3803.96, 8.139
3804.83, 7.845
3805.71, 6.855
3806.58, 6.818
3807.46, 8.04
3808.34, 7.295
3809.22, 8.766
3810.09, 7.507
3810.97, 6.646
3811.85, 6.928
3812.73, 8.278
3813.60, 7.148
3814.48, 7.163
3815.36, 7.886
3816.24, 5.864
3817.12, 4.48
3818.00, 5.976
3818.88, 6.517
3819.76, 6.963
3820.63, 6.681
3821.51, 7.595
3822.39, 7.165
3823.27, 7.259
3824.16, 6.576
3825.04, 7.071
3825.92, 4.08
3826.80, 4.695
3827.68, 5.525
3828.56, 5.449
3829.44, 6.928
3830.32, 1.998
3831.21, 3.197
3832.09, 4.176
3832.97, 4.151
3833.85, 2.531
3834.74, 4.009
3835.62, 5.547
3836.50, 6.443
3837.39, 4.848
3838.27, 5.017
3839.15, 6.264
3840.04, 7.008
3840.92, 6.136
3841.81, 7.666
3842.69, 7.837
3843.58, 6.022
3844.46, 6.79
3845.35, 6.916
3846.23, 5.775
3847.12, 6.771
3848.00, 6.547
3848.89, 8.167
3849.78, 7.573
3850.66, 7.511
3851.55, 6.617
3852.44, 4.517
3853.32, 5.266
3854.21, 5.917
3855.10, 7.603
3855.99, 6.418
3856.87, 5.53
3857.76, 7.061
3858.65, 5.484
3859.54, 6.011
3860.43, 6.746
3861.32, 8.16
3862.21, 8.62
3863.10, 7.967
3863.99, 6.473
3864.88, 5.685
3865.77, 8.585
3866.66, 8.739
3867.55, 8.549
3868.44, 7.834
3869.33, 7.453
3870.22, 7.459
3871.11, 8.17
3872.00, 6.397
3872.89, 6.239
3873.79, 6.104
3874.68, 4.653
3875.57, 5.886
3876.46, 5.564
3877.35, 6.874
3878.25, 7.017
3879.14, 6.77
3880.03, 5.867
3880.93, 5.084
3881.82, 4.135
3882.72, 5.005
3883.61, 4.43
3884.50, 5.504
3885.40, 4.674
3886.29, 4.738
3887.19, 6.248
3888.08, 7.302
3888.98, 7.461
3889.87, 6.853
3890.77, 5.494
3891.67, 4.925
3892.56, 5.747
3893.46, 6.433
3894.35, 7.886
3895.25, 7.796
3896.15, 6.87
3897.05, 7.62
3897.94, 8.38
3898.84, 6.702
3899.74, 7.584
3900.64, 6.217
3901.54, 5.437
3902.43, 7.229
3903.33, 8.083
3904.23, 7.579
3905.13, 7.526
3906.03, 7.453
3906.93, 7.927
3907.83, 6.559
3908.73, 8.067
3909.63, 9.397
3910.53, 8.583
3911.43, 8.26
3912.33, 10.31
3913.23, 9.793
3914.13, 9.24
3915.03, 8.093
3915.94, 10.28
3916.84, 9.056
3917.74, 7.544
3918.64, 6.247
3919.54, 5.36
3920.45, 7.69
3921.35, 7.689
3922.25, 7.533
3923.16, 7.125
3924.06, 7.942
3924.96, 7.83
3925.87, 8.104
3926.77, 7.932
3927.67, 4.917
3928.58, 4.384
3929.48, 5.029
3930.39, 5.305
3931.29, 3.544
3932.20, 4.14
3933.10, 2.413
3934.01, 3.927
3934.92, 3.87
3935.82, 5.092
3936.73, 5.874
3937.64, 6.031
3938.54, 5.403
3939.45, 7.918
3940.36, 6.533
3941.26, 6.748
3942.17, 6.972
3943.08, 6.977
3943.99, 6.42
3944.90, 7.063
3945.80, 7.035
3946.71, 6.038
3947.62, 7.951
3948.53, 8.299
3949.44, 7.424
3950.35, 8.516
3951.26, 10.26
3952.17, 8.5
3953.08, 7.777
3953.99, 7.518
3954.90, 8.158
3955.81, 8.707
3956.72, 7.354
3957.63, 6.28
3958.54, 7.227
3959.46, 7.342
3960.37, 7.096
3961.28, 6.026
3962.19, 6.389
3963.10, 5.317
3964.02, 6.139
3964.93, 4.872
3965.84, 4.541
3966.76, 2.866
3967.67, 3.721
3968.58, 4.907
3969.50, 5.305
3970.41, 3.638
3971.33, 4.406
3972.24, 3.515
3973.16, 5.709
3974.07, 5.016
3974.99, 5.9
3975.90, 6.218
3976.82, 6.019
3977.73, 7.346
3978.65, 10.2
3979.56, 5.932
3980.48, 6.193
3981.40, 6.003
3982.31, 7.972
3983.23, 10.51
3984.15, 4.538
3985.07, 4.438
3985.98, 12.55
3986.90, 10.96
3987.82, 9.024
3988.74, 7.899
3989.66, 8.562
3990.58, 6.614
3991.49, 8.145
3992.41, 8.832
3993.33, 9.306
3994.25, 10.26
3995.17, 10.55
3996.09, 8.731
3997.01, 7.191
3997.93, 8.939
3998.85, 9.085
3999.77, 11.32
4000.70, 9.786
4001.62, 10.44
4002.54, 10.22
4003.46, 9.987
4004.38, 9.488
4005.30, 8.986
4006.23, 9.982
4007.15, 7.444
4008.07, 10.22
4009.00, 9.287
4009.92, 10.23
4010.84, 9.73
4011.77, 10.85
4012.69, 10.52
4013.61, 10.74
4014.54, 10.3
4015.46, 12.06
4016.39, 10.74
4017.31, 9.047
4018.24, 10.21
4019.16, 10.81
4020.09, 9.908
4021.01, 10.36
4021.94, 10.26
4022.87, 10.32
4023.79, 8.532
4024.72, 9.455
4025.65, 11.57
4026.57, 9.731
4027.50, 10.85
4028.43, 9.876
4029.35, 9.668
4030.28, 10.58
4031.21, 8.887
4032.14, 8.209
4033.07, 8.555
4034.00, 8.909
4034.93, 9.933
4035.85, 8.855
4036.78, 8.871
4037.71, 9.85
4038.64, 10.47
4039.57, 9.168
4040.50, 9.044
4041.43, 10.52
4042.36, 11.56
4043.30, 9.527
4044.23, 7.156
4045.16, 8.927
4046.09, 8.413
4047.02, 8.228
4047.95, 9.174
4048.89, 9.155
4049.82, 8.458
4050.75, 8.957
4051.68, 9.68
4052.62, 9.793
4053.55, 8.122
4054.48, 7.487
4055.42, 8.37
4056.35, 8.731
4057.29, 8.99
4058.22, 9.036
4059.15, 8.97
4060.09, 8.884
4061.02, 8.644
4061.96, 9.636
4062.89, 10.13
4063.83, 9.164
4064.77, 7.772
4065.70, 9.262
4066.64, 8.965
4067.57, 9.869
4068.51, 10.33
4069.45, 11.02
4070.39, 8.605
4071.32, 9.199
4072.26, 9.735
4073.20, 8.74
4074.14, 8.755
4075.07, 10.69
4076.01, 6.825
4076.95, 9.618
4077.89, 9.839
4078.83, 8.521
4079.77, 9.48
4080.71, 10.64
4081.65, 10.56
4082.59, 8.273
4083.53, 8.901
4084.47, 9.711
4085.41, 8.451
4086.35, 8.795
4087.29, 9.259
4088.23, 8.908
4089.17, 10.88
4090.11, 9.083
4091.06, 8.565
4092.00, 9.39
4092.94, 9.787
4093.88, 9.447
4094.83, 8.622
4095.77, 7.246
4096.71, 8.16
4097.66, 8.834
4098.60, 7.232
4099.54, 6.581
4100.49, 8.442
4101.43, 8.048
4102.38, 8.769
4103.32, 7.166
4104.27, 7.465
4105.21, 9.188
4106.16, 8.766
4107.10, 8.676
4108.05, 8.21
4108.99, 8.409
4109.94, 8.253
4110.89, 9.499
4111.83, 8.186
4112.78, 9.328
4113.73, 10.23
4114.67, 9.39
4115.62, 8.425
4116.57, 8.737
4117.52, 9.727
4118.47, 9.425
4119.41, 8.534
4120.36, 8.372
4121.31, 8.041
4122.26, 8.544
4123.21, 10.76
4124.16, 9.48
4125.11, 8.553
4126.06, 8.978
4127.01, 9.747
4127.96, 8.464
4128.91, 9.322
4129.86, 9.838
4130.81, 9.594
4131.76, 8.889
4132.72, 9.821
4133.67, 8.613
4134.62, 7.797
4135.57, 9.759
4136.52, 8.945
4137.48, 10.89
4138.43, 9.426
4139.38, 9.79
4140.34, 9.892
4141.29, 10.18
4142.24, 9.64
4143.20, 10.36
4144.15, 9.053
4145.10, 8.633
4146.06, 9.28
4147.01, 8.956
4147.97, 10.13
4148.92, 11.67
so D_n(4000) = 1.5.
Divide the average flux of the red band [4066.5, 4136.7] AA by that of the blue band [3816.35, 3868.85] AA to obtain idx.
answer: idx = 1.4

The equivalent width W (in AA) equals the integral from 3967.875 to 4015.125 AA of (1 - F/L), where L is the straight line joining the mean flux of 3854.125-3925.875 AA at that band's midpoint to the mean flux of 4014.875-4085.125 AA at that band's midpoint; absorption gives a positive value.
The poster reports 2.0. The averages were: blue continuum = 7.05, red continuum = 9.41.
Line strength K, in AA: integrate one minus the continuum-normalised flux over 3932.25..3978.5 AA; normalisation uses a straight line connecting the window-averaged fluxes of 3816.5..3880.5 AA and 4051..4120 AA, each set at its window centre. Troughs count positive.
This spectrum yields 7.8 AA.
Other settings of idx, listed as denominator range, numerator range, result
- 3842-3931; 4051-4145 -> 1.31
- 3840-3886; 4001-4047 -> 1.49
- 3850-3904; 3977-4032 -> 1.42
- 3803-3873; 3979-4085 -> 1.42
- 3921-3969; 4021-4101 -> 1.44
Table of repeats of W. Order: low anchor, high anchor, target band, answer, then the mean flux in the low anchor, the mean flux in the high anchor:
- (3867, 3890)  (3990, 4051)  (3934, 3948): 2.6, 6.25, 9.58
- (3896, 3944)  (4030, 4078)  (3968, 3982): 3.7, 6.94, 9.15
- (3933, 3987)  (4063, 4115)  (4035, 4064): -3.2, 6.5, 8.95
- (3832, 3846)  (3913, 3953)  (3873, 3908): -0.3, 5.75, 6.81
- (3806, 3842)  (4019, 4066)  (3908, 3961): 4.2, 6.09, 9.31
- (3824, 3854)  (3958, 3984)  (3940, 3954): -3.8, 5.75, 5.92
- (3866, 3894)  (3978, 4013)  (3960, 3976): 6.3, 6.27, 8.96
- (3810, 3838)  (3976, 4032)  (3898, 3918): -1.6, 5.82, 9.28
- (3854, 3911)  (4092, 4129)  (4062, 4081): -2.2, 6.77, 8.7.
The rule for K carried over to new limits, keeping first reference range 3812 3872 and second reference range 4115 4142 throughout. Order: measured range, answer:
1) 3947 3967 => 1.26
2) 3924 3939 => 4.03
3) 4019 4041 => -3.77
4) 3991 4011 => -3.69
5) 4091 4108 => 1.15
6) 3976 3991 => 0.09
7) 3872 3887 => 2.66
